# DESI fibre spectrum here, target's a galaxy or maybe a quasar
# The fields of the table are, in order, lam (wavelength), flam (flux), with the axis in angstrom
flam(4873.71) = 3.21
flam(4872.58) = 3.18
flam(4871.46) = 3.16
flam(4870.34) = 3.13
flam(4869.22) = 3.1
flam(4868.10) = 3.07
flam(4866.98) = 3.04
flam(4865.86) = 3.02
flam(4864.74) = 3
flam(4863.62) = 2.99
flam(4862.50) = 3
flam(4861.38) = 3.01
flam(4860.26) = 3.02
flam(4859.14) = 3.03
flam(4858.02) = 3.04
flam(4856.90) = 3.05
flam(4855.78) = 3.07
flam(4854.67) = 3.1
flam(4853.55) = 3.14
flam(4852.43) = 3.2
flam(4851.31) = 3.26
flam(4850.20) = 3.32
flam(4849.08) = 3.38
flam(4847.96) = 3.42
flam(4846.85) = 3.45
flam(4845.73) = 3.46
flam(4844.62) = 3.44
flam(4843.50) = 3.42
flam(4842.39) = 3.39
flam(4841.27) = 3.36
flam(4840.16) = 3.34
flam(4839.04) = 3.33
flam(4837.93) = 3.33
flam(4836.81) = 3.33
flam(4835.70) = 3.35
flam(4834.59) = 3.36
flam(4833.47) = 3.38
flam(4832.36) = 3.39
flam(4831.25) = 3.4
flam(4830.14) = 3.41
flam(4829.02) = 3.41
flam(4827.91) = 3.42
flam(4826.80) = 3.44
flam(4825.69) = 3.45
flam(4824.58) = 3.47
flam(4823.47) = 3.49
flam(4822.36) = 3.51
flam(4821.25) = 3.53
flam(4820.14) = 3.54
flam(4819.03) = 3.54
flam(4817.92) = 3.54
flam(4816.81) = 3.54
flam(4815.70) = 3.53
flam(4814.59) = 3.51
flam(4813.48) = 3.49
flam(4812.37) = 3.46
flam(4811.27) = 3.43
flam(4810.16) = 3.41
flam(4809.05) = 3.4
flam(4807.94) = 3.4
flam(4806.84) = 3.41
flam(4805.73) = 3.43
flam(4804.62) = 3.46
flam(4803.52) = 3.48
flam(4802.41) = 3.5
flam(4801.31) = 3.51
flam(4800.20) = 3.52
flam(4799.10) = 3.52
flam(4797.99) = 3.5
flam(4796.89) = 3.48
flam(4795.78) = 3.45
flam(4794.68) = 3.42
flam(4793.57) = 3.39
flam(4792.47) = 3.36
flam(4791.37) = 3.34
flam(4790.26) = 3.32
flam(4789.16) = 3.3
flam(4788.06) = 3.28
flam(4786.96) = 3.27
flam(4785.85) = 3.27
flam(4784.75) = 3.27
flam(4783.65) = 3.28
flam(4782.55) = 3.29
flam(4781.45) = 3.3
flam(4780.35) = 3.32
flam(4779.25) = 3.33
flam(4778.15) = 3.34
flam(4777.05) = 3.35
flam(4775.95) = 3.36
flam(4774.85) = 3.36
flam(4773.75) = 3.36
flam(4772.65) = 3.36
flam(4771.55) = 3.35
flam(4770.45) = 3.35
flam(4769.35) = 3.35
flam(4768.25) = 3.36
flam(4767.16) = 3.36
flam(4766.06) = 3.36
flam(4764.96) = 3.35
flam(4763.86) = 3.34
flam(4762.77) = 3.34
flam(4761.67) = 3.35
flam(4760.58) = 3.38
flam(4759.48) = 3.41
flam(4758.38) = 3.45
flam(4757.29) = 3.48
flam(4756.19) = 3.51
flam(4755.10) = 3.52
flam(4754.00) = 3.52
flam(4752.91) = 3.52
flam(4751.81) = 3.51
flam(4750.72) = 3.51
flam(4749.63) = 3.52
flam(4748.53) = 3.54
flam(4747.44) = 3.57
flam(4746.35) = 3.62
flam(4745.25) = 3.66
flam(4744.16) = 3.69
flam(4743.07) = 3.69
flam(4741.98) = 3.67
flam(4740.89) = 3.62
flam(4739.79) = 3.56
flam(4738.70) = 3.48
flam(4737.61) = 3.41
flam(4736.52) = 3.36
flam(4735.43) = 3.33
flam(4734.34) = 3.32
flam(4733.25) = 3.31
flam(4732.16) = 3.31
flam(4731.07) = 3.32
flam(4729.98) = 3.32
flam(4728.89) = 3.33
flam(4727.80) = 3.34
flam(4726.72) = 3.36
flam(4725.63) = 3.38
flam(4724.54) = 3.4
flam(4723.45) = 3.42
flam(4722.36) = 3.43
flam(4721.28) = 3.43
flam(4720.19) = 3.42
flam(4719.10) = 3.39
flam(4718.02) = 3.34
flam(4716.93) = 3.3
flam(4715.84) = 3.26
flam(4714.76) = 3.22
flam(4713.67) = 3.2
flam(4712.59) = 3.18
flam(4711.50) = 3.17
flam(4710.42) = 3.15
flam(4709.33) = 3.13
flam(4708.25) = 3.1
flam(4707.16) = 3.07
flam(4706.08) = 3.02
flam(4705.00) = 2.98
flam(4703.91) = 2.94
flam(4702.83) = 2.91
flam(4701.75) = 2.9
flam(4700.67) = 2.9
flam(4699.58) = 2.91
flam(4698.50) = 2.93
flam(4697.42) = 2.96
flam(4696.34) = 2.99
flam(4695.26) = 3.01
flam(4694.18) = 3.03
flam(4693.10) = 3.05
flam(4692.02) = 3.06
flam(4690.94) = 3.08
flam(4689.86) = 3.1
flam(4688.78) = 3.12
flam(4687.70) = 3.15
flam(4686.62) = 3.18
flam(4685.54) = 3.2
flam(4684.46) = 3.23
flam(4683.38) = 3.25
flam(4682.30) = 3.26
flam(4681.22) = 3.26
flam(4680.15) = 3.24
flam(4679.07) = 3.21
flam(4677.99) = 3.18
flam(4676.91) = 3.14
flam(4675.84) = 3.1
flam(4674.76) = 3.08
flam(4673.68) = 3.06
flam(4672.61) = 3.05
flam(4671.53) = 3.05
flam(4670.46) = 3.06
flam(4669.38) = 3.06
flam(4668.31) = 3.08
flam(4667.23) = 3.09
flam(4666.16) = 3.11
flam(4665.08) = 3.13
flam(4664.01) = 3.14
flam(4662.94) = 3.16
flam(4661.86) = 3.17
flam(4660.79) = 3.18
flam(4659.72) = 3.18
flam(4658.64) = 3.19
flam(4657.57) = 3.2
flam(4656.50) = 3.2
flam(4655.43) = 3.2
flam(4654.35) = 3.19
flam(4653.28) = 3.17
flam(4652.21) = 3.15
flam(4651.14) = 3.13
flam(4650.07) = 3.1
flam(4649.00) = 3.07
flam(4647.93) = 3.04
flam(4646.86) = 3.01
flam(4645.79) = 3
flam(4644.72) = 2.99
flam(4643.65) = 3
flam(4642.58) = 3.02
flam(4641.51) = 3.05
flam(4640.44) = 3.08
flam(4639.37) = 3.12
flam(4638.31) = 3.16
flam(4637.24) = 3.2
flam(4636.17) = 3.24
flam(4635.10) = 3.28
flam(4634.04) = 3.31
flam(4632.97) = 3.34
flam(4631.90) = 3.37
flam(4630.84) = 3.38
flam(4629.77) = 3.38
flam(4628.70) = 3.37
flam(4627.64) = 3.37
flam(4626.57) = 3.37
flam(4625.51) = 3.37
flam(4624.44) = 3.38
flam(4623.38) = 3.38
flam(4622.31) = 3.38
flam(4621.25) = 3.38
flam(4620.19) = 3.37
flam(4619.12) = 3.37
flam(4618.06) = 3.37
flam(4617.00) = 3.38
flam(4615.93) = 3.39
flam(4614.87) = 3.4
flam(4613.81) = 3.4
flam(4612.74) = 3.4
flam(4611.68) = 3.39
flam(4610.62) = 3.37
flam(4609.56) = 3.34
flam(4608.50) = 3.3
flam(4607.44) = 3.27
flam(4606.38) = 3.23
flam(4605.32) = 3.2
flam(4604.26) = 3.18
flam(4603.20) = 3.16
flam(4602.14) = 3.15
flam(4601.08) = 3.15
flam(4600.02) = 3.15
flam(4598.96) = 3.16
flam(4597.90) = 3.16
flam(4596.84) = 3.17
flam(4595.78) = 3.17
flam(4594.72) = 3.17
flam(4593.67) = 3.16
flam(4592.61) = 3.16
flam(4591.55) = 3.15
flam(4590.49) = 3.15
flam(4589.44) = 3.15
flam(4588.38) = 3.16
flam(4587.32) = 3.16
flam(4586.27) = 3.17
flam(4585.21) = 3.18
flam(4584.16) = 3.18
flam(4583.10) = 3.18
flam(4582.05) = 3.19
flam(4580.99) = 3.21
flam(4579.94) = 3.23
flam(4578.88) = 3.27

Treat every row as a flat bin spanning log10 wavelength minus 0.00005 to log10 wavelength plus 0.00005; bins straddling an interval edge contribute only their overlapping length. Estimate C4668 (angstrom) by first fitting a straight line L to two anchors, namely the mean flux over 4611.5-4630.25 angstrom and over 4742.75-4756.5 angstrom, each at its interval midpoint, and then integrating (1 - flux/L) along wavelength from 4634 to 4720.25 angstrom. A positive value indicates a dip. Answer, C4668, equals 8.5 angstrom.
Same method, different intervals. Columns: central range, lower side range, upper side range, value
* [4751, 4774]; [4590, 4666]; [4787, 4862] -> -0.5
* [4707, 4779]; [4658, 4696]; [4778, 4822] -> -2.3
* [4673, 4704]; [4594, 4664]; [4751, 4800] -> 1.9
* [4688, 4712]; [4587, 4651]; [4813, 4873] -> 1.7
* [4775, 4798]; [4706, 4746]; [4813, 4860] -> 0.2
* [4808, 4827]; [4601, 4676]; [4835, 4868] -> -1.6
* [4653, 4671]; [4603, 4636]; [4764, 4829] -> 1.1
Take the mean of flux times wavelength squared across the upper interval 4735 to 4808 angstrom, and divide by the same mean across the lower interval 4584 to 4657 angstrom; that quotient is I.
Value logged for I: 1.13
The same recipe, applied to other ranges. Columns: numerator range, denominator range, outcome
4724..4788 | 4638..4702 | 1.14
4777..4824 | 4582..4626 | 1.14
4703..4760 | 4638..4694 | 1.11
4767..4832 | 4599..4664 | 1.13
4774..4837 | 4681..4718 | 1.15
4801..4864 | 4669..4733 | 1.12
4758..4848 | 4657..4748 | 1.10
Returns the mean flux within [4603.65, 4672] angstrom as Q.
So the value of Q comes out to 3.22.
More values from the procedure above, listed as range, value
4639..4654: 3.07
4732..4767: 3.48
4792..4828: 3.47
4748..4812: 3.4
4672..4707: 3.08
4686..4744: 3.23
